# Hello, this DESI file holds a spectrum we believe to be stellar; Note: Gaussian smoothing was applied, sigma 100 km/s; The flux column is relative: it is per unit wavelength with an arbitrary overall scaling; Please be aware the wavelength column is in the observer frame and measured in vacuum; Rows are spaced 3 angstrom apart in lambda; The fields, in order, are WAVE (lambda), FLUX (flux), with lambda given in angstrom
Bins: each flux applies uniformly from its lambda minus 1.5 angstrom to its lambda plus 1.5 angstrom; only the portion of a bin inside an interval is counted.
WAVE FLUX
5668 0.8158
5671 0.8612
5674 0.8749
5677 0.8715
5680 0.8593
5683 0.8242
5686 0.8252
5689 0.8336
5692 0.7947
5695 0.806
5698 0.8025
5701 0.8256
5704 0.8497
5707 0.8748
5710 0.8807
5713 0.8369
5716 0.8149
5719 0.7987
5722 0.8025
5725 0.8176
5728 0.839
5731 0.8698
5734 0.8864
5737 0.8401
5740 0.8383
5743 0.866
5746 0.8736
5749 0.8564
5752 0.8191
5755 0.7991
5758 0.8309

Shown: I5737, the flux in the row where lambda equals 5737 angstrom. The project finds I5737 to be 0.8401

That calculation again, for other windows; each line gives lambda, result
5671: 0.8612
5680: 0.8593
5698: 0.8025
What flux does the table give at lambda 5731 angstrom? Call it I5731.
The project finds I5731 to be 0.8698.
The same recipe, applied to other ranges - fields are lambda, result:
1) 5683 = 0.8242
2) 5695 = 0.806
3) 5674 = 0.8749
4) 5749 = 0.8564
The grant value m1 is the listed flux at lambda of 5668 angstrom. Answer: 0.8158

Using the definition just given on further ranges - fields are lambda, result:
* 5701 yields 0.8256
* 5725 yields 0.8176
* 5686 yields 0.8252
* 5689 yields 0.8336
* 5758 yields 0.8309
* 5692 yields 0.7947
